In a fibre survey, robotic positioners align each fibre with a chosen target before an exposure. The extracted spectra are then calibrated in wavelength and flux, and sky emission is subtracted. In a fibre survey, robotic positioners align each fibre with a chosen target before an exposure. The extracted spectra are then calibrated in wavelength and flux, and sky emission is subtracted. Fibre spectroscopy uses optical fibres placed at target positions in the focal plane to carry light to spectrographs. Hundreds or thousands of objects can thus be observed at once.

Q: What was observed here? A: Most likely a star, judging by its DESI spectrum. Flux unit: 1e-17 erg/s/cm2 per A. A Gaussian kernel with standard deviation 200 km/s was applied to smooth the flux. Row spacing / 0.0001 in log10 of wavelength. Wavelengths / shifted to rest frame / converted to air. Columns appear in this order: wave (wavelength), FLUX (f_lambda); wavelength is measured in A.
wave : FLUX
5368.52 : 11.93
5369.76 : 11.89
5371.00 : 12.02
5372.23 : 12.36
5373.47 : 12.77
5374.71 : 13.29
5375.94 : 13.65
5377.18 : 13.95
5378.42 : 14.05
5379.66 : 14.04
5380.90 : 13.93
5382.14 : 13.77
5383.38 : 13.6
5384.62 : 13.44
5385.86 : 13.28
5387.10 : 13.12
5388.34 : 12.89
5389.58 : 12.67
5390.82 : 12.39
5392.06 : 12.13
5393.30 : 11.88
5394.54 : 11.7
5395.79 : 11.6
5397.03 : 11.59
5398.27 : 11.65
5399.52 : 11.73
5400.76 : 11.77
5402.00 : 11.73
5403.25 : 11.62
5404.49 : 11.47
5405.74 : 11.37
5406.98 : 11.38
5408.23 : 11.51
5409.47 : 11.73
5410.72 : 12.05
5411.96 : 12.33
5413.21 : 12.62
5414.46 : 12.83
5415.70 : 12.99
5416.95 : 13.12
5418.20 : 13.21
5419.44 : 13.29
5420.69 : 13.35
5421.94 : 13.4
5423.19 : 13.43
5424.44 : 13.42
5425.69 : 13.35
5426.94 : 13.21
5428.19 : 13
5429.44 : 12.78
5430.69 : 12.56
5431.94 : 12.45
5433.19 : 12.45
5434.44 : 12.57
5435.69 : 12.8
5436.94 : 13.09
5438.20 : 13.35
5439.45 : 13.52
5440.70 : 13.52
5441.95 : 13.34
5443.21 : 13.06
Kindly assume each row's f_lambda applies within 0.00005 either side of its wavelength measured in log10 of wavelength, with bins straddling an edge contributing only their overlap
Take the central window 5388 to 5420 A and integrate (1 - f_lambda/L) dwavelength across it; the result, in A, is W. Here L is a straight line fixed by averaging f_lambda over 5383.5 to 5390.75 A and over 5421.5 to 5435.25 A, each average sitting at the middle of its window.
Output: 2.2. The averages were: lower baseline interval 13.1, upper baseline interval 13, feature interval 12.1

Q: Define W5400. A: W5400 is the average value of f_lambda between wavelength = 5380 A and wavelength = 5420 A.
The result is 12.4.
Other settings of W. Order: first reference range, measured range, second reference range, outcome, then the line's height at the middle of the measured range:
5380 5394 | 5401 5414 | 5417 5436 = 1.2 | 13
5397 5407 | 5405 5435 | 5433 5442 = -0.8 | 12.4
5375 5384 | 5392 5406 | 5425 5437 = 1.8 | 13.5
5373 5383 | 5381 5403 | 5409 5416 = 1.3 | 13.2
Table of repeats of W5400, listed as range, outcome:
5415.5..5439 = 13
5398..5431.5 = 12.5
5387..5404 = 12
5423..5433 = 13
